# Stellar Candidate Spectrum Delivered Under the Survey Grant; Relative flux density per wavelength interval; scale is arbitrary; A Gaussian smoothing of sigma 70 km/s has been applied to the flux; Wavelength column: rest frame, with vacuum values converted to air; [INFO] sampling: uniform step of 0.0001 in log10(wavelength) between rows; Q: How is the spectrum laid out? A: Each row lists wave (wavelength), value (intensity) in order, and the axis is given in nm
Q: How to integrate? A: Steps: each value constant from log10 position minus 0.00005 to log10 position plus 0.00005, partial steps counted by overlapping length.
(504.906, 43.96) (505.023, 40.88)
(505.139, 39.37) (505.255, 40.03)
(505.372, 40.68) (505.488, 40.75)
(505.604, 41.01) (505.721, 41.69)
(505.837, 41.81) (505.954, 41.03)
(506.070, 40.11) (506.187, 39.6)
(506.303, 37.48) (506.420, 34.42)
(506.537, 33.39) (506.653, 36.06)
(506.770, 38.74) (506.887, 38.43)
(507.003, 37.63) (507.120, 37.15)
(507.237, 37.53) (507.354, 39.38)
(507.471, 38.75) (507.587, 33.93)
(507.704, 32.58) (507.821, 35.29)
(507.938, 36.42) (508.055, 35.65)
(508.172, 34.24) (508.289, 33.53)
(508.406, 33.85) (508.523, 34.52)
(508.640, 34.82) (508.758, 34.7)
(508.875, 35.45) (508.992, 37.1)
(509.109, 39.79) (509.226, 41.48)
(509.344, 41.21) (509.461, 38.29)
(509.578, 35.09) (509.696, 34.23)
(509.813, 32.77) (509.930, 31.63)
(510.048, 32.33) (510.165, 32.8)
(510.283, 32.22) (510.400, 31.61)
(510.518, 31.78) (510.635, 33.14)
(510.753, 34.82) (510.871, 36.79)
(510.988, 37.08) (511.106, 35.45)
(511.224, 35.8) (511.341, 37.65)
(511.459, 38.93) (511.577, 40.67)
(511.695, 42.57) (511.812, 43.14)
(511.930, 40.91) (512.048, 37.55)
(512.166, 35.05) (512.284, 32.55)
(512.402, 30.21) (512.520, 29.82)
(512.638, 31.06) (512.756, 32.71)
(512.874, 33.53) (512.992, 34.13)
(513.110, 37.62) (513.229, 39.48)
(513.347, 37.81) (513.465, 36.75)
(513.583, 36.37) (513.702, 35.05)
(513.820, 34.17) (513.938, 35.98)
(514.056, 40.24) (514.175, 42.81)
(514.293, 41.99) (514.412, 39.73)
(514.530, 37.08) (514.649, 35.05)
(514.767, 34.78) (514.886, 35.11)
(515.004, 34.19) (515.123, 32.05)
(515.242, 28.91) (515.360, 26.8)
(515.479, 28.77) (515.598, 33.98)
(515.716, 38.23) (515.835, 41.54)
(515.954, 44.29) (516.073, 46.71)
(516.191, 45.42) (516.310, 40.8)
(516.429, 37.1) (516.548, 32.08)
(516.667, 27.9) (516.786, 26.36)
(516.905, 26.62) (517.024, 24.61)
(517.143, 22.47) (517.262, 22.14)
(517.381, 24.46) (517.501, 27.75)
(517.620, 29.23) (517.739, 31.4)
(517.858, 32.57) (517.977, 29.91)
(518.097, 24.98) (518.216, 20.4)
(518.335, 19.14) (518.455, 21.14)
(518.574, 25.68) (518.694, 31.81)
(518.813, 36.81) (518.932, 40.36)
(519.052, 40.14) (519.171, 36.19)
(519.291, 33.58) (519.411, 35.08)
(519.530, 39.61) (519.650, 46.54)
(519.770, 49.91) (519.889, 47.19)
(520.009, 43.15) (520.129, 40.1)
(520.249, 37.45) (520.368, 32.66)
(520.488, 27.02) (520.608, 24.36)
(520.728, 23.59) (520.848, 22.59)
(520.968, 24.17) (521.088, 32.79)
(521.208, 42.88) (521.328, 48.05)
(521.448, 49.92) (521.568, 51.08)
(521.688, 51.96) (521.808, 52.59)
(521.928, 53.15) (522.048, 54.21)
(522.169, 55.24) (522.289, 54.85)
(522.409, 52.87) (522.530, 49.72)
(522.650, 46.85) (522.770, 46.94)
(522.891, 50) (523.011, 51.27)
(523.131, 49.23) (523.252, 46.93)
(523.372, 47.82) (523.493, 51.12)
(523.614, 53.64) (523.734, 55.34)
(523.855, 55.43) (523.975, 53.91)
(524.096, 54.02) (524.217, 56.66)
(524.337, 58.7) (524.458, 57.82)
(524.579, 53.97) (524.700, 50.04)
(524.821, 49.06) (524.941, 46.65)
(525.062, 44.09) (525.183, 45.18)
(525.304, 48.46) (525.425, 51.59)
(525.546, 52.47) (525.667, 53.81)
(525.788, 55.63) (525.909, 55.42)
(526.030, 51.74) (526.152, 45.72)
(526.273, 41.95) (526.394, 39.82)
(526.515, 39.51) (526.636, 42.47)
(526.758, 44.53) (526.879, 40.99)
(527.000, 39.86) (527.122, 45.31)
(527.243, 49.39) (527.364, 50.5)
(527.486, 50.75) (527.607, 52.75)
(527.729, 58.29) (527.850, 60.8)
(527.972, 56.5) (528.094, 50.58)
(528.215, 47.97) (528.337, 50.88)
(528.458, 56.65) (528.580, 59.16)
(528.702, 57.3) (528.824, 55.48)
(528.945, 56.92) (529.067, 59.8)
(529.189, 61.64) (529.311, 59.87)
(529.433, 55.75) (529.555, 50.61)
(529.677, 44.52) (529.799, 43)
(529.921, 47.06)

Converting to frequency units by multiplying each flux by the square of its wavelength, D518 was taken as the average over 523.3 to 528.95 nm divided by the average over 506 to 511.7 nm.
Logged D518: 1.5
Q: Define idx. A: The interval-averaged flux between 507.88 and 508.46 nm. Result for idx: 34.7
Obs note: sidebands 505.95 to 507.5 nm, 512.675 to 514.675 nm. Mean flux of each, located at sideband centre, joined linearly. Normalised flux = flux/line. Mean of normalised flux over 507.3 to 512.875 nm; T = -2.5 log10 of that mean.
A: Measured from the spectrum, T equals 0.06 mag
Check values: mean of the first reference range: 37.7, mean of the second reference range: 37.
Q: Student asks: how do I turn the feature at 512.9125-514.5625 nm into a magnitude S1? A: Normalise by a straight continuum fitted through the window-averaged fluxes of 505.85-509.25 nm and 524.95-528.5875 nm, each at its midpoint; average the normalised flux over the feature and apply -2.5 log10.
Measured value 0.08 mag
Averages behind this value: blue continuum 36.7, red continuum 49.2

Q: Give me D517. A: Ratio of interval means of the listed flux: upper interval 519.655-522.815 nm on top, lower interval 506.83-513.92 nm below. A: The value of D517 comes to 1.20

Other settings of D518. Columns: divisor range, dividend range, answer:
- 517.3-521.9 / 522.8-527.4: 1.44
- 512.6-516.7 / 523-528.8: 1.45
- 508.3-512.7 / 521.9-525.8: 1.53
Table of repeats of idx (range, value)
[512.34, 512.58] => 30.1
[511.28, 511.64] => 39.1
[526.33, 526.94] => 41.5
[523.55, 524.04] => 54.6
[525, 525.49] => 47.3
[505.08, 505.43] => 40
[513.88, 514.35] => 40.3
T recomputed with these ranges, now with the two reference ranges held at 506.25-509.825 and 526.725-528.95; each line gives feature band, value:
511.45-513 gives 0.11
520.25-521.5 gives 0.37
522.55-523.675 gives -0.03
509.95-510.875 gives 0.16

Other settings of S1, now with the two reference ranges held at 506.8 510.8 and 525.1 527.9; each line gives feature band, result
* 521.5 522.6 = -0.17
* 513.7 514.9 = 0.05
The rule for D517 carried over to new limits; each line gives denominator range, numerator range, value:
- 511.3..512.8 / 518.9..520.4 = 1.11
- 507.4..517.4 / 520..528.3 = 1.35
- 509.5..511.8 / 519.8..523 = 1.22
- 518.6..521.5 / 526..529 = 1.36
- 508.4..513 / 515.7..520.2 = 0.95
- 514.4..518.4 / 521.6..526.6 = 1.60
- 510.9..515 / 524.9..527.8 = 1.30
